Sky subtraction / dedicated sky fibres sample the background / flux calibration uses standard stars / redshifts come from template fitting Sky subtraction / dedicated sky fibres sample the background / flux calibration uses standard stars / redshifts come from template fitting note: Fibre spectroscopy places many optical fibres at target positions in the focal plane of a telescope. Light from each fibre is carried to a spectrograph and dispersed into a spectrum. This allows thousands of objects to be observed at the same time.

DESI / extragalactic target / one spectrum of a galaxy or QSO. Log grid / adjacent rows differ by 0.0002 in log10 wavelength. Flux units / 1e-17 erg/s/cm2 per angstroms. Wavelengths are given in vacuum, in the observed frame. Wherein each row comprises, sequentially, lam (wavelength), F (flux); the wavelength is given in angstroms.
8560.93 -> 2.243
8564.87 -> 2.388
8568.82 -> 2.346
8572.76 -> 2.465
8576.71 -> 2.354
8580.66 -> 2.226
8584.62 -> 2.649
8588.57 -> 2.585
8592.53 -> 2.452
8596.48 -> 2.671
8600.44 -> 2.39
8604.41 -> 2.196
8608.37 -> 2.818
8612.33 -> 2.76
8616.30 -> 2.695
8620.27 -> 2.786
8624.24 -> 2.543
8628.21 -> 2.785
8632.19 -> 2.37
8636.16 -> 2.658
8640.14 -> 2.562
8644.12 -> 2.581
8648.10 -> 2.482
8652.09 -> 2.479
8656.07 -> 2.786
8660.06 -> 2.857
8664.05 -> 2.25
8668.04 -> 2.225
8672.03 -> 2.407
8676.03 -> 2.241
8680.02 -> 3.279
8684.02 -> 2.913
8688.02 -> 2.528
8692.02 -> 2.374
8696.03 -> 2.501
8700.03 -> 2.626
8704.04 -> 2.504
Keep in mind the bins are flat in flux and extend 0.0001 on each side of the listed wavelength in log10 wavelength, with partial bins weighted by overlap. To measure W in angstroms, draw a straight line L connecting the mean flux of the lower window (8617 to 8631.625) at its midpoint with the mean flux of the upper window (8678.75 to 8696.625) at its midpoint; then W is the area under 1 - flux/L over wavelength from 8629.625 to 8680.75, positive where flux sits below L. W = 2.93 angstroms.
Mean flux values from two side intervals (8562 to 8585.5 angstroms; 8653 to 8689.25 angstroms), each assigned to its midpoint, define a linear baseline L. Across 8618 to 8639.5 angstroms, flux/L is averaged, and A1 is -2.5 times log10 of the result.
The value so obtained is -0.05 mag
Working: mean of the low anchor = 2.39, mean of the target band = 2.63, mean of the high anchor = 2.61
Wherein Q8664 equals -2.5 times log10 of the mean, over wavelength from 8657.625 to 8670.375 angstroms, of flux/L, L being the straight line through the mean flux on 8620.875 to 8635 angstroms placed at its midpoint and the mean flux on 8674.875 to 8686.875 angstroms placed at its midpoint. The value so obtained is 0.13 mag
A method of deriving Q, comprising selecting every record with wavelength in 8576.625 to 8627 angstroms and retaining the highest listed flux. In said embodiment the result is 2.818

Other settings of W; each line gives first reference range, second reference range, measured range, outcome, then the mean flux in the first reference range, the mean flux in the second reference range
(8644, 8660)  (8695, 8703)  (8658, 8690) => 0.0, 2.62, 2.56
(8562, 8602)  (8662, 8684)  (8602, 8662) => -3.2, 2.45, 2.52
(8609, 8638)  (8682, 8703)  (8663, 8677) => 1.7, 2.66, 2.58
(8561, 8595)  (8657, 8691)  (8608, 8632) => -1.9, 2.43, 2.59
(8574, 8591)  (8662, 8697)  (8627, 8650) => -0.7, 2.45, 2.53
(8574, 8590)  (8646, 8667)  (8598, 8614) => -0.4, 2.45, 2.55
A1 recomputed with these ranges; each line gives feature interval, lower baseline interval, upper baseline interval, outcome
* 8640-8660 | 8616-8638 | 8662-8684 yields -0.01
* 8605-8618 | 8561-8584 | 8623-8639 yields -0.08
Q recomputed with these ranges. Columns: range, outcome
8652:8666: 2.857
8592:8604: 2.671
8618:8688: 3.279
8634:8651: 2.658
